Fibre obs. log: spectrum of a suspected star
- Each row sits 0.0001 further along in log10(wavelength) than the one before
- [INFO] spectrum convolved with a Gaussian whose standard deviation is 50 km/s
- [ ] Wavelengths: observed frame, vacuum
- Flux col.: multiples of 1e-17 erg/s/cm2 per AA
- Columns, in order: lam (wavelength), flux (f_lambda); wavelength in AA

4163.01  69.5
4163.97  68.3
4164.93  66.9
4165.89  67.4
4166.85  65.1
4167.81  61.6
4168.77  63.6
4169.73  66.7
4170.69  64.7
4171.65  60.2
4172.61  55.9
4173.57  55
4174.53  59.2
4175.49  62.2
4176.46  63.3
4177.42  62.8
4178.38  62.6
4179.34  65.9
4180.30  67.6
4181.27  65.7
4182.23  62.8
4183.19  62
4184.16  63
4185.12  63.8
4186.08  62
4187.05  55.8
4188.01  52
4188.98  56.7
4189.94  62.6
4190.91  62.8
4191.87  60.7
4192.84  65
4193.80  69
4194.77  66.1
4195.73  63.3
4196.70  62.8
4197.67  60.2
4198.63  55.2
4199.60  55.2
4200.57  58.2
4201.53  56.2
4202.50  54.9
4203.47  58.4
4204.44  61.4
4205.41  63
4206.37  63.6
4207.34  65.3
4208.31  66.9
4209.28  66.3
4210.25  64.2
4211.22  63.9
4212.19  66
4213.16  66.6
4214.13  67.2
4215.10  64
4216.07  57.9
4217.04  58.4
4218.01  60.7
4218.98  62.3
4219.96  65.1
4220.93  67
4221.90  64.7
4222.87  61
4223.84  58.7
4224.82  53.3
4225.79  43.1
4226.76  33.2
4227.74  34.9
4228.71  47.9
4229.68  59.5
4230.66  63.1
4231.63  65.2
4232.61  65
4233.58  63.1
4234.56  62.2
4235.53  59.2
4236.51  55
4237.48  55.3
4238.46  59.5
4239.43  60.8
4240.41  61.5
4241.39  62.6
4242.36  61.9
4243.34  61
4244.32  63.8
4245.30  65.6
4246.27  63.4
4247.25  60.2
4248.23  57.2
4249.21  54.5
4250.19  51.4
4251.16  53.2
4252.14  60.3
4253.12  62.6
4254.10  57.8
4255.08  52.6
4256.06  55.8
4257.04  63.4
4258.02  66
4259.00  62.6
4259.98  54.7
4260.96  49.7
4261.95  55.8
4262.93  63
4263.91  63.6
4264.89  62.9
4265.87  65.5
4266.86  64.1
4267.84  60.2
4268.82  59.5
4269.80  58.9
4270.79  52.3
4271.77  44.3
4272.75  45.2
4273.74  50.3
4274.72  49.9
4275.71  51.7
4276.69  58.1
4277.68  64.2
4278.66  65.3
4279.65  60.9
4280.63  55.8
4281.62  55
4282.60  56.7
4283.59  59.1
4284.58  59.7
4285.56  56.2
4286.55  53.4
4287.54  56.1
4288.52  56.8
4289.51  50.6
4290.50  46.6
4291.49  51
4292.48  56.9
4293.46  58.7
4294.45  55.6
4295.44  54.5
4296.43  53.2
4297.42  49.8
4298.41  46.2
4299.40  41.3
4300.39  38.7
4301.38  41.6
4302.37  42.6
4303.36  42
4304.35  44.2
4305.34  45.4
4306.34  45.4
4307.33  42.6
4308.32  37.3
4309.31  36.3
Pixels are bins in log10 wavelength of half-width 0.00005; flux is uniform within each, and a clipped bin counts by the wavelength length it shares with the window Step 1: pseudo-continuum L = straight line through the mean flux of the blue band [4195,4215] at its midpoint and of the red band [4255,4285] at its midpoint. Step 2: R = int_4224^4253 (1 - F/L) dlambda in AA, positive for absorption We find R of 1.2 AA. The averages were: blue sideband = 62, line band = 57.2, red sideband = 57.7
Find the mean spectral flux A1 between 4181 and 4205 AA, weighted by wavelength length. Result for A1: 60.6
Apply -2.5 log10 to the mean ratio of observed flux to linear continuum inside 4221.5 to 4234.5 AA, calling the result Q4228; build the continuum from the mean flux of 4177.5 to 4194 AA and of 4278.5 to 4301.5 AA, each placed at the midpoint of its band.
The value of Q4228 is 0.07 mag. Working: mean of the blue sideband 62.3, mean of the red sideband 53.3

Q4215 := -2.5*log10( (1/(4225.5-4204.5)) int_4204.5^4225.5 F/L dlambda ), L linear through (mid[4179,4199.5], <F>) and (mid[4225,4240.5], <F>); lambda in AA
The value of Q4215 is -0.09 mag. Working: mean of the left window 62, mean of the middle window 62.9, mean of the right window 55.4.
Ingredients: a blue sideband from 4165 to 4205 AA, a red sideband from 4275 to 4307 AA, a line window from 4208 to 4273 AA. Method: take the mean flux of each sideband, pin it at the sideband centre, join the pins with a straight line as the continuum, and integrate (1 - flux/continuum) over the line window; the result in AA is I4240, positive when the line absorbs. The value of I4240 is -2.8 AA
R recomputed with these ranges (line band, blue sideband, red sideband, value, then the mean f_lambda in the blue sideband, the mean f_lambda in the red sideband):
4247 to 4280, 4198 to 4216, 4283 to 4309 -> -2.2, 61.9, 49.4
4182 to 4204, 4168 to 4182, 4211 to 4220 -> 0.8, 62.5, 63.1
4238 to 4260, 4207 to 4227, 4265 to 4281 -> -0.4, 61.1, 56.8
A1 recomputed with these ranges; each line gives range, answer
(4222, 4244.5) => 57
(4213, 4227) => 59.2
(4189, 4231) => 59.9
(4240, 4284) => 58.3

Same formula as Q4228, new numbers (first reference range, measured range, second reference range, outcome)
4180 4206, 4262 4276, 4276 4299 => 0.00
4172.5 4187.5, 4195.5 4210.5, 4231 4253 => 0.01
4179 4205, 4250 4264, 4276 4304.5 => -0.05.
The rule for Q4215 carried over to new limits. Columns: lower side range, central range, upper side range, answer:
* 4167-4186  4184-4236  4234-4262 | 0.014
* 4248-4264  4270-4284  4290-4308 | -0.047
